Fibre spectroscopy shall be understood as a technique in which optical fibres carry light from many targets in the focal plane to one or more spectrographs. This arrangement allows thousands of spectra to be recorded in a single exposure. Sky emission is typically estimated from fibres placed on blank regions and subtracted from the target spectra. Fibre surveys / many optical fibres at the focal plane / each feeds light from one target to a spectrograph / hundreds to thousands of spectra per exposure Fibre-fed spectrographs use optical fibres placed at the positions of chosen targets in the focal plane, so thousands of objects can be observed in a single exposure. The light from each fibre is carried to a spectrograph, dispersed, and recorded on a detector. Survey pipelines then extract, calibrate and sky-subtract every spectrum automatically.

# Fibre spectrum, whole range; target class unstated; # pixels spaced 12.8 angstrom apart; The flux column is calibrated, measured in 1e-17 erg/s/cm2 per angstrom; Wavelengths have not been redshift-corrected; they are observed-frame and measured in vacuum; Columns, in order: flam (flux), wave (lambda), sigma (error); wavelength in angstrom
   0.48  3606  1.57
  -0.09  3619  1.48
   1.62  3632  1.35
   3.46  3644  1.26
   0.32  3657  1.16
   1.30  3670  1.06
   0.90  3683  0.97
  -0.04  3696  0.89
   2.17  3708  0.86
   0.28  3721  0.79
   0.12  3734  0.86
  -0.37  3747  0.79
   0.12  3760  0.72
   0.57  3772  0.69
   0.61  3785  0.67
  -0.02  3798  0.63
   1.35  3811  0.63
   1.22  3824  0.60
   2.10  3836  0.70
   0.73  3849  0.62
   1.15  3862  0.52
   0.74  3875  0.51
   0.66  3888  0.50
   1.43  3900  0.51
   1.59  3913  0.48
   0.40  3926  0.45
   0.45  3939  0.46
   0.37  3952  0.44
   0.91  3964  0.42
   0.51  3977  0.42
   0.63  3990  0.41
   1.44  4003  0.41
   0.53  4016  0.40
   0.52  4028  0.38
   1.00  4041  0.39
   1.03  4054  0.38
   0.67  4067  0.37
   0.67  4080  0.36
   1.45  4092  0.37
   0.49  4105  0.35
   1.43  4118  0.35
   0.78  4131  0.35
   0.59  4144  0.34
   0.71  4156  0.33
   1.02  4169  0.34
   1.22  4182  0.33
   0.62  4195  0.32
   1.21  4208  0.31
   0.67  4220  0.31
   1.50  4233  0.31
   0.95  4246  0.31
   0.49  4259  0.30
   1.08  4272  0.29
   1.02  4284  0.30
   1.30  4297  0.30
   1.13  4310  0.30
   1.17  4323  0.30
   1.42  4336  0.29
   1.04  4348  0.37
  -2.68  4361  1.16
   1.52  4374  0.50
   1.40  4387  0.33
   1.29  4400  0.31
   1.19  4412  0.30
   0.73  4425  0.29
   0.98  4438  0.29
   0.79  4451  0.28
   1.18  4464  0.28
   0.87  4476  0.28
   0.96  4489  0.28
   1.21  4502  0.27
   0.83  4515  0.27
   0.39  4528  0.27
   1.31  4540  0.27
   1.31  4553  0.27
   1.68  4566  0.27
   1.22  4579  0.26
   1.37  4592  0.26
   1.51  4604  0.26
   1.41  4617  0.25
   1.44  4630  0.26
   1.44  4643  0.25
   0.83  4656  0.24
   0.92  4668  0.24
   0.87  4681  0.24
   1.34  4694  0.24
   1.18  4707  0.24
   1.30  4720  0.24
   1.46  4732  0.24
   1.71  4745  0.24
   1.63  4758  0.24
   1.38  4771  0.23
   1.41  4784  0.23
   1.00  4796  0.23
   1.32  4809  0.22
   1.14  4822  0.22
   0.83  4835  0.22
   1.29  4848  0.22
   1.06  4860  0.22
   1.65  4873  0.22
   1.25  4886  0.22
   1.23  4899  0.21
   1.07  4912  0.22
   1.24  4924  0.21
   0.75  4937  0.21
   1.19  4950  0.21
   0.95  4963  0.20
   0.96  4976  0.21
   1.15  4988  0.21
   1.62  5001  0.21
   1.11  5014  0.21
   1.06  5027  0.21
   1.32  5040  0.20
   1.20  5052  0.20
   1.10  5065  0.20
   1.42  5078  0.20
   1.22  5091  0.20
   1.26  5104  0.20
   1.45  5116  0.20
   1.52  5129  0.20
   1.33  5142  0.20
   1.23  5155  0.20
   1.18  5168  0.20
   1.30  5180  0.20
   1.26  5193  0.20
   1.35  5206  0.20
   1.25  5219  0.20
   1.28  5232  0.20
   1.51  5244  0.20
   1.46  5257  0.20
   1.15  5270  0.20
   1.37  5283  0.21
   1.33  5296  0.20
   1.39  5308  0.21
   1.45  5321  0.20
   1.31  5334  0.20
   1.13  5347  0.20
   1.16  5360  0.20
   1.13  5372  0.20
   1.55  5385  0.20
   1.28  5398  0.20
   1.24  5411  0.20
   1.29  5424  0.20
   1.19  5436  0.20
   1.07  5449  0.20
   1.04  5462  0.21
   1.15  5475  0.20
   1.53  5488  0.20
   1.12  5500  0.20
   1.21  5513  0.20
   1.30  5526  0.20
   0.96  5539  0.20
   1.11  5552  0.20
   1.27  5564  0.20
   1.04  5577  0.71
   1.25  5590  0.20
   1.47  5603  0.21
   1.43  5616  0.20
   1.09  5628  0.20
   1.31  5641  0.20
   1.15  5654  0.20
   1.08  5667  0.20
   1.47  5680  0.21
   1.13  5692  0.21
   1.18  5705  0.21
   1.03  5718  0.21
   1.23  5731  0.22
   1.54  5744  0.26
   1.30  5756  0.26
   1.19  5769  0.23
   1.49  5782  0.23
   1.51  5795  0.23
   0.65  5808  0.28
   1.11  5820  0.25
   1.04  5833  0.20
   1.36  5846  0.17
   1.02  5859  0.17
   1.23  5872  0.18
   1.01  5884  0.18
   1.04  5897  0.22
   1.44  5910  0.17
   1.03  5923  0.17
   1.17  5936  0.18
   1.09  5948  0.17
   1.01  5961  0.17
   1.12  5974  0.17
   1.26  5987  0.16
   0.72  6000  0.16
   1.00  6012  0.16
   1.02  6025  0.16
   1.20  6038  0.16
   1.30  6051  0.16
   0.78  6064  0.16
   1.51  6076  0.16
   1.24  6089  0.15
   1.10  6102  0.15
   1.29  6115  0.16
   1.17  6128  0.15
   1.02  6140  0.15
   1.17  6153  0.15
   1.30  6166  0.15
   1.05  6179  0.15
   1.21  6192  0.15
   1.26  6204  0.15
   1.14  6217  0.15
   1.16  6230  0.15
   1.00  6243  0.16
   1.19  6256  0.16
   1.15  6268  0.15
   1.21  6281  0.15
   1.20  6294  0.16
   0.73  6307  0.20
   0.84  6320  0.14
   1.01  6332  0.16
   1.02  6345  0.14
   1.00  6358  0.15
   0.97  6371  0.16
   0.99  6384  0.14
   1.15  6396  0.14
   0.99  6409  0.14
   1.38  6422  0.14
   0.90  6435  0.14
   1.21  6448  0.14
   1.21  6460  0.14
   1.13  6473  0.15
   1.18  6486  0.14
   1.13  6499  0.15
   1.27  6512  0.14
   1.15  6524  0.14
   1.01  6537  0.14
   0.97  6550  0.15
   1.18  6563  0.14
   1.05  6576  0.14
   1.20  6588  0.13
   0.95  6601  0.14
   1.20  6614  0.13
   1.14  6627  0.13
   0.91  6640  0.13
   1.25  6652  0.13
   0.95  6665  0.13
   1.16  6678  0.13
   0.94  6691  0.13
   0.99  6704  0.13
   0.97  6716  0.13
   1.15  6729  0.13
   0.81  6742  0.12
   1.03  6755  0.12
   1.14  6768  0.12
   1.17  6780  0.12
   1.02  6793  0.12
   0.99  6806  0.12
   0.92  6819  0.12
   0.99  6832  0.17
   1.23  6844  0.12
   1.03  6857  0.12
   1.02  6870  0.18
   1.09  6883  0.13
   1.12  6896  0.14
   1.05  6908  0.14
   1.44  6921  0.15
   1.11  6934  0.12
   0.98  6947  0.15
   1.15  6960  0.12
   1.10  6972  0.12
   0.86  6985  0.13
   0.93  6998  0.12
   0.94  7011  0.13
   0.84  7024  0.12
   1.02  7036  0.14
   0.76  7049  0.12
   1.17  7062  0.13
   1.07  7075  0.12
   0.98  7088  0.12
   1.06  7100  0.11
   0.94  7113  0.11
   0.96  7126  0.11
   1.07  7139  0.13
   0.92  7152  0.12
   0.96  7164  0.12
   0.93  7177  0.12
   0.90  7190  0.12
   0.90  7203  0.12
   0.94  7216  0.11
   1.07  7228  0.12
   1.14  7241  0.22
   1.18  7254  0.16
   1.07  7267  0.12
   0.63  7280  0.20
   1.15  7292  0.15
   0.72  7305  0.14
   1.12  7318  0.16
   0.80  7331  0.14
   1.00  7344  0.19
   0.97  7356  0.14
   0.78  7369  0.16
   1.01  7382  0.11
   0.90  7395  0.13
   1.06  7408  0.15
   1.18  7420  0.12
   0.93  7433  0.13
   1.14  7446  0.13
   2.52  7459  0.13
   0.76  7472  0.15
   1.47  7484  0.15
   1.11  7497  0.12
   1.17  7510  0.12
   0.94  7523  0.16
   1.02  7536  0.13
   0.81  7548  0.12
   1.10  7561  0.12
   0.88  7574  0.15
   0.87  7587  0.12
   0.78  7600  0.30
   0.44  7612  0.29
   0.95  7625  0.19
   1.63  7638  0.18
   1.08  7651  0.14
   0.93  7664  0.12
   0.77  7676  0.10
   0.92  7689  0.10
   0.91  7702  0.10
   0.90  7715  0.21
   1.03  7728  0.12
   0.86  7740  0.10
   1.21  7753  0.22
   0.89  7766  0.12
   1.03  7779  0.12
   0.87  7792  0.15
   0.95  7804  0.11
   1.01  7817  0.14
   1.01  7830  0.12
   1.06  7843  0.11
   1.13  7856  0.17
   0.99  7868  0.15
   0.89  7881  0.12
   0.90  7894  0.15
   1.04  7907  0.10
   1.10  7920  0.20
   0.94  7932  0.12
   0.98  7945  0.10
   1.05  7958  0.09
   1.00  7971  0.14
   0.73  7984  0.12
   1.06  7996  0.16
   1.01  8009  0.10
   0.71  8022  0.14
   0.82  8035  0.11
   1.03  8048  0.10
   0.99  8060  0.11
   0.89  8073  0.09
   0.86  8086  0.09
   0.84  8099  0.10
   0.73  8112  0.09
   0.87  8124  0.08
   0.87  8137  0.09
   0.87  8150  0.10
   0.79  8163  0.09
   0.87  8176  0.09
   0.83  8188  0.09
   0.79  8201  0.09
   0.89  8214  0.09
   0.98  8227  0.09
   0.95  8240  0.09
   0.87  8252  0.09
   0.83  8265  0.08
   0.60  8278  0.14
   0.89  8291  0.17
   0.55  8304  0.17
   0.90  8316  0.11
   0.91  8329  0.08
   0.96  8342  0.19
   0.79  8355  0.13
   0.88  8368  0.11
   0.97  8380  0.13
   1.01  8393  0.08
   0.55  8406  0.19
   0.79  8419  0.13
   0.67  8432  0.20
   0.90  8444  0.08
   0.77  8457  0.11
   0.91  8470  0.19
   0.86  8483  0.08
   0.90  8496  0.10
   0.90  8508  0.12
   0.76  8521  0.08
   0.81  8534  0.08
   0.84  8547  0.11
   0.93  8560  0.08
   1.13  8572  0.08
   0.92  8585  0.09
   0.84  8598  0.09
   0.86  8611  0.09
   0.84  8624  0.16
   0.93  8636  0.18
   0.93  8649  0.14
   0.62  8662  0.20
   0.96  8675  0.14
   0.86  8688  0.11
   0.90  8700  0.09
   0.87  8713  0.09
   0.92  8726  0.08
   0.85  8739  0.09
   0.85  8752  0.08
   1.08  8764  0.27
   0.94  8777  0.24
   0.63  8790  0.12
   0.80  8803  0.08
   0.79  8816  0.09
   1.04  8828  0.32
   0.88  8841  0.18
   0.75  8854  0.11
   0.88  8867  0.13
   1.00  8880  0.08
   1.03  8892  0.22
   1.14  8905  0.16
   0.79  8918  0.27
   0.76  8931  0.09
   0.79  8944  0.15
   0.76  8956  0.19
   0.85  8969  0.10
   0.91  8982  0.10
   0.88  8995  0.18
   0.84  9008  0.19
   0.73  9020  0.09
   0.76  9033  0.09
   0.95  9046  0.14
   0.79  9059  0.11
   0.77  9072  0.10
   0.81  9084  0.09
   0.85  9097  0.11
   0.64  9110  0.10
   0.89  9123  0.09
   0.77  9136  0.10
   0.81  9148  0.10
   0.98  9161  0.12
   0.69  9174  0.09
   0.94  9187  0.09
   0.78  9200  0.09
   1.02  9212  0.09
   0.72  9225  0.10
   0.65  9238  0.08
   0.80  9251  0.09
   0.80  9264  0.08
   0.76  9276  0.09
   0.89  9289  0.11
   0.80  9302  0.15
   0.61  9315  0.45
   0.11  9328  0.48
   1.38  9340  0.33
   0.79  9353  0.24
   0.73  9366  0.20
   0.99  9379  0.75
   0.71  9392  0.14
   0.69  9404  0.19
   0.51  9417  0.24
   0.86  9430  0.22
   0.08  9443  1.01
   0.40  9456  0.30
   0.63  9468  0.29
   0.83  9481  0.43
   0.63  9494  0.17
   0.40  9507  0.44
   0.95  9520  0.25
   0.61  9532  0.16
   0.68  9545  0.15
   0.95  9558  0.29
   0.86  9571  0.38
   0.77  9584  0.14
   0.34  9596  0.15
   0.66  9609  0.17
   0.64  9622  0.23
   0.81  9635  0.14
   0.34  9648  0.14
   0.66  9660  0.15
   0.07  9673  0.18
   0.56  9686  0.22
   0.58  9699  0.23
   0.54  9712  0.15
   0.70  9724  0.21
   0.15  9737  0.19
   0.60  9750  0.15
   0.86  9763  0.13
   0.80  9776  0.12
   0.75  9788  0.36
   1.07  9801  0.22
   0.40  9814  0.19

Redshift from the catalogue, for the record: 0.137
